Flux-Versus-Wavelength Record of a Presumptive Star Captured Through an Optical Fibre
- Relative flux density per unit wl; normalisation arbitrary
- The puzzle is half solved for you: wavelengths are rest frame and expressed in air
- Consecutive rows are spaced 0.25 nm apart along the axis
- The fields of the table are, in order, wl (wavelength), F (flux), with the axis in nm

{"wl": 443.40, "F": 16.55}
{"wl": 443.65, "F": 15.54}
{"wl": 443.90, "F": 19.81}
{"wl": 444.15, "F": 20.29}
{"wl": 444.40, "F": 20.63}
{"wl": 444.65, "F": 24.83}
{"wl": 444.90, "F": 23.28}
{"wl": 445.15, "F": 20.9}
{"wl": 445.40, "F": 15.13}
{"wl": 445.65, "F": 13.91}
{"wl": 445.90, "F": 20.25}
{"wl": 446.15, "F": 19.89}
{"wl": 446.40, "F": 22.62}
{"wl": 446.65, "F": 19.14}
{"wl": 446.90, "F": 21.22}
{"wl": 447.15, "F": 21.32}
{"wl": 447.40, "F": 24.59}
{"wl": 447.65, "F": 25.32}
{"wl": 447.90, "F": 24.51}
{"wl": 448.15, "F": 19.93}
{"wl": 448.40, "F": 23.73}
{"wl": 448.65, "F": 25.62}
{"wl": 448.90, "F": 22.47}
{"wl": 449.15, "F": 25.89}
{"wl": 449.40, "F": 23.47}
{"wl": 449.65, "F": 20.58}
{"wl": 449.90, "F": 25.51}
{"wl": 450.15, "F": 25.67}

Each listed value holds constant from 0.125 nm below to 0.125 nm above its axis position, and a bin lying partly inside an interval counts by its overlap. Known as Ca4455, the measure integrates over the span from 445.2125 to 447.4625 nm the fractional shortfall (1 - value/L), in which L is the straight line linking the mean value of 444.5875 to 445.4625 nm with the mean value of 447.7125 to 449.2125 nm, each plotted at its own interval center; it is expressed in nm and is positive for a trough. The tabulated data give 0.25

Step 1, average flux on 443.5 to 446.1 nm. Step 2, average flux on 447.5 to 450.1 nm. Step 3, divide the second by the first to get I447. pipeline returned 1.22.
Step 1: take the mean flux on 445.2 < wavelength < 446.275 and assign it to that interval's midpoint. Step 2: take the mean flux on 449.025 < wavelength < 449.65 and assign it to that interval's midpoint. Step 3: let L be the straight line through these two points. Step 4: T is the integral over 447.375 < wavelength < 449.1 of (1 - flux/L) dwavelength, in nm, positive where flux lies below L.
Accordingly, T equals -0.15 nm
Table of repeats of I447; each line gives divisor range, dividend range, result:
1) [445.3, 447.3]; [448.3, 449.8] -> 1.23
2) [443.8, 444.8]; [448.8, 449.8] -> 1.08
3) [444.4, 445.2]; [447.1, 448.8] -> 1.04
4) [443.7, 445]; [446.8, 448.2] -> 1.08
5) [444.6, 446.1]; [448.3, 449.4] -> 1.25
